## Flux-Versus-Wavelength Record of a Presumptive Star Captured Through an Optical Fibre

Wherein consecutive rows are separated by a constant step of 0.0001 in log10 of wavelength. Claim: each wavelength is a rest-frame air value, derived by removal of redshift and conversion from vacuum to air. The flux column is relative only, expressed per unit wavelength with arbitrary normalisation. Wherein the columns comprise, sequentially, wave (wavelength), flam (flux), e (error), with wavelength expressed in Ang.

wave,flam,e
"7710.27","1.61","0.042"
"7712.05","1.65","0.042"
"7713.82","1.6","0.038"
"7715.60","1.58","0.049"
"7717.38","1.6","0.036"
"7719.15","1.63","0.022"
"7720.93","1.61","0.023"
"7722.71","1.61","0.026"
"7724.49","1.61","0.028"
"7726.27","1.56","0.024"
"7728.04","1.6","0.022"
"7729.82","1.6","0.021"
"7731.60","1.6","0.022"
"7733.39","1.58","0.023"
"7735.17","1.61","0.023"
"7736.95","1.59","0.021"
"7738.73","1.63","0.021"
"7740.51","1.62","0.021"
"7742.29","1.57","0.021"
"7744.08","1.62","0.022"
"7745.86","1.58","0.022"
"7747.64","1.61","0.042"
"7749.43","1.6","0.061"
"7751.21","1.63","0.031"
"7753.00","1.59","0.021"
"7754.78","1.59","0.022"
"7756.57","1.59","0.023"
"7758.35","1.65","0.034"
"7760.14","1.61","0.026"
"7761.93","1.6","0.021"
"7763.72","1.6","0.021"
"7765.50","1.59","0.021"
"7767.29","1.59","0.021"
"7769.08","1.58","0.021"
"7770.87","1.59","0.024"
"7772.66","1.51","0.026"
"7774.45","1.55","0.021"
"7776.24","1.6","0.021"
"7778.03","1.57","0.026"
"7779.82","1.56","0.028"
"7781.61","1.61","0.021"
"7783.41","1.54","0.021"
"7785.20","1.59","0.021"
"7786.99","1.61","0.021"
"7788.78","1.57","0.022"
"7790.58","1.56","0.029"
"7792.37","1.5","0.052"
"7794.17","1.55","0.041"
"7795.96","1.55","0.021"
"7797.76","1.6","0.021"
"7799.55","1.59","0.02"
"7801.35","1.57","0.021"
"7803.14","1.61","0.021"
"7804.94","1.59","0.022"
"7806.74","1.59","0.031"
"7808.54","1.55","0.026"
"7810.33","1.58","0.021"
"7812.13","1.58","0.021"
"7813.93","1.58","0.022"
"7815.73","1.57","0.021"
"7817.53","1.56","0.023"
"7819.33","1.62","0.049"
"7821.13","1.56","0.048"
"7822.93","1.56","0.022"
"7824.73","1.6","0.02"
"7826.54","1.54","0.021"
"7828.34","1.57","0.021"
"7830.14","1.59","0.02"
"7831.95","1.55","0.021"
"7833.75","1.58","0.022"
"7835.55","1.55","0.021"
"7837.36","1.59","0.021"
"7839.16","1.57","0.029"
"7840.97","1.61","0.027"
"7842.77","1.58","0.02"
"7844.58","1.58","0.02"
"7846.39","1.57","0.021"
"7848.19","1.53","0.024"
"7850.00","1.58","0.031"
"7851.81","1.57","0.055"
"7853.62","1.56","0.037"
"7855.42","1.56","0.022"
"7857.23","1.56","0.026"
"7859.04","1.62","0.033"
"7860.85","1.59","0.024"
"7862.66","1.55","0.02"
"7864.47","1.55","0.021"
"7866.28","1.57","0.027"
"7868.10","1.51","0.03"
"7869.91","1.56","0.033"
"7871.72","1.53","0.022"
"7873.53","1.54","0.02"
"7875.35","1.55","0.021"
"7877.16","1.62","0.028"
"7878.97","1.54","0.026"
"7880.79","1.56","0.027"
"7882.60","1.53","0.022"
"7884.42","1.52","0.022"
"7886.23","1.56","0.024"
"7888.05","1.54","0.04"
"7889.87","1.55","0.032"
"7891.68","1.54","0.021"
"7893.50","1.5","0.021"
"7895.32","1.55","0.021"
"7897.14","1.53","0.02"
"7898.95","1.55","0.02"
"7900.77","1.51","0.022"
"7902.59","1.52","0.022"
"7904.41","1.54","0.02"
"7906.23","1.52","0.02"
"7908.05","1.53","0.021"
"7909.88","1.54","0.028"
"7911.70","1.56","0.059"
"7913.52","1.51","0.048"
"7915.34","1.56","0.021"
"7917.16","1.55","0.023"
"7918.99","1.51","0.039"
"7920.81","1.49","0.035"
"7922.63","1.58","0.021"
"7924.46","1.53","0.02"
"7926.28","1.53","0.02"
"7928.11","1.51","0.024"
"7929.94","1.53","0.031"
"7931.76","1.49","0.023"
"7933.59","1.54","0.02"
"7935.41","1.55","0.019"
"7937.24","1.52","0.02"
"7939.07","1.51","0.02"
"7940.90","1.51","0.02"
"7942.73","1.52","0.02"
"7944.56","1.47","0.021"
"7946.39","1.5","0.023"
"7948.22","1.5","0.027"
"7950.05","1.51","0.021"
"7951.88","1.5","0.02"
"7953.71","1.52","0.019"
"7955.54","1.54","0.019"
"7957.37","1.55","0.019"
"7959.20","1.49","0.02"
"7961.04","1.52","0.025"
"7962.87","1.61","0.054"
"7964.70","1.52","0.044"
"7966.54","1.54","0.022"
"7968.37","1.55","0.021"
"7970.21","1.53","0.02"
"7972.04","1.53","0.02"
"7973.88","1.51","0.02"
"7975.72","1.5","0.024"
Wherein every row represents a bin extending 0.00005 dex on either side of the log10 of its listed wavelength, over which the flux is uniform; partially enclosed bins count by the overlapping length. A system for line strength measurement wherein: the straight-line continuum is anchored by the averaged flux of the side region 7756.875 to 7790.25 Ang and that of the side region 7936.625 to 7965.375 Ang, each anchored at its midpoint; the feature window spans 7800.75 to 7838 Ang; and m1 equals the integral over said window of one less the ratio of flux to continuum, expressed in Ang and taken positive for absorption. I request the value -0.2 Ang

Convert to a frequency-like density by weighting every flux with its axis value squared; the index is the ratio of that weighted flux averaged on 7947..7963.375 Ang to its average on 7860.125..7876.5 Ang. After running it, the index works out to 1.01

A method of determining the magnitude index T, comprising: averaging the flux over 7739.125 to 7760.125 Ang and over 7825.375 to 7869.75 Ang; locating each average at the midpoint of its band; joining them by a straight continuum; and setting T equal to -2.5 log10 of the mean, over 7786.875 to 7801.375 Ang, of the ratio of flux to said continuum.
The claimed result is 0.02 mag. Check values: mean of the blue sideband 1.61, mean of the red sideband 1.57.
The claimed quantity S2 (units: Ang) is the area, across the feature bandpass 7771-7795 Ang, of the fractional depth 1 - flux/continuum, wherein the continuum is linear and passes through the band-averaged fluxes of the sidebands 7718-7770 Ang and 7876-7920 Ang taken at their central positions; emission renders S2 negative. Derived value 0.3 Ang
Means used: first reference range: 1.6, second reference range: 1.54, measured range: 1.56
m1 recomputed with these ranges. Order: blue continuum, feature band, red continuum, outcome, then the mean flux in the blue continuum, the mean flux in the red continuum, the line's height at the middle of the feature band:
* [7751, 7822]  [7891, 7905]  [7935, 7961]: 0.04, 1.58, 1.51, 1.53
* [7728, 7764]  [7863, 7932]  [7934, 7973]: 0.33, 1.6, 1.52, 1.55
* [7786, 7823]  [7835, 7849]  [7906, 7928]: -0.11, 1.57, 1.53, 1.56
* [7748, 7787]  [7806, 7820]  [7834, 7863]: 0.02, 1.59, 1.57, 1.58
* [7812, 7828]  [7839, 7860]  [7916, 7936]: -0.18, 1.57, 1.53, 1.56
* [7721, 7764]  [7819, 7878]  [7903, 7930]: -0.33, 1.6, 1.53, 1.56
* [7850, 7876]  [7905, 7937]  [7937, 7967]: 0.04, 1.56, 1.52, 1.53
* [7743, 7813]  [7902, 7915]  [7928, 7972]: 0.04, 1.58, 1.52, 1.54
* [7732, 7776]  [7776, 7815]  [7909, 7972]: 0.13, 1.59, 1.53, 1.58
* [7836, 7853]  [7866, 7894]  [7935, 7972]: 0.22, 1.57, 1.52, 1.56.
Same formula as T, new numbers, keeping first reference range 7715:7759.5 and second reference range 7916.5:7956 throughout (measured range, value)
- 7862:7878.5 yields 0.00 mag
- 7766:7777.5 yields 0.01 mag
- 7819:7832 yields -0.01 mag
